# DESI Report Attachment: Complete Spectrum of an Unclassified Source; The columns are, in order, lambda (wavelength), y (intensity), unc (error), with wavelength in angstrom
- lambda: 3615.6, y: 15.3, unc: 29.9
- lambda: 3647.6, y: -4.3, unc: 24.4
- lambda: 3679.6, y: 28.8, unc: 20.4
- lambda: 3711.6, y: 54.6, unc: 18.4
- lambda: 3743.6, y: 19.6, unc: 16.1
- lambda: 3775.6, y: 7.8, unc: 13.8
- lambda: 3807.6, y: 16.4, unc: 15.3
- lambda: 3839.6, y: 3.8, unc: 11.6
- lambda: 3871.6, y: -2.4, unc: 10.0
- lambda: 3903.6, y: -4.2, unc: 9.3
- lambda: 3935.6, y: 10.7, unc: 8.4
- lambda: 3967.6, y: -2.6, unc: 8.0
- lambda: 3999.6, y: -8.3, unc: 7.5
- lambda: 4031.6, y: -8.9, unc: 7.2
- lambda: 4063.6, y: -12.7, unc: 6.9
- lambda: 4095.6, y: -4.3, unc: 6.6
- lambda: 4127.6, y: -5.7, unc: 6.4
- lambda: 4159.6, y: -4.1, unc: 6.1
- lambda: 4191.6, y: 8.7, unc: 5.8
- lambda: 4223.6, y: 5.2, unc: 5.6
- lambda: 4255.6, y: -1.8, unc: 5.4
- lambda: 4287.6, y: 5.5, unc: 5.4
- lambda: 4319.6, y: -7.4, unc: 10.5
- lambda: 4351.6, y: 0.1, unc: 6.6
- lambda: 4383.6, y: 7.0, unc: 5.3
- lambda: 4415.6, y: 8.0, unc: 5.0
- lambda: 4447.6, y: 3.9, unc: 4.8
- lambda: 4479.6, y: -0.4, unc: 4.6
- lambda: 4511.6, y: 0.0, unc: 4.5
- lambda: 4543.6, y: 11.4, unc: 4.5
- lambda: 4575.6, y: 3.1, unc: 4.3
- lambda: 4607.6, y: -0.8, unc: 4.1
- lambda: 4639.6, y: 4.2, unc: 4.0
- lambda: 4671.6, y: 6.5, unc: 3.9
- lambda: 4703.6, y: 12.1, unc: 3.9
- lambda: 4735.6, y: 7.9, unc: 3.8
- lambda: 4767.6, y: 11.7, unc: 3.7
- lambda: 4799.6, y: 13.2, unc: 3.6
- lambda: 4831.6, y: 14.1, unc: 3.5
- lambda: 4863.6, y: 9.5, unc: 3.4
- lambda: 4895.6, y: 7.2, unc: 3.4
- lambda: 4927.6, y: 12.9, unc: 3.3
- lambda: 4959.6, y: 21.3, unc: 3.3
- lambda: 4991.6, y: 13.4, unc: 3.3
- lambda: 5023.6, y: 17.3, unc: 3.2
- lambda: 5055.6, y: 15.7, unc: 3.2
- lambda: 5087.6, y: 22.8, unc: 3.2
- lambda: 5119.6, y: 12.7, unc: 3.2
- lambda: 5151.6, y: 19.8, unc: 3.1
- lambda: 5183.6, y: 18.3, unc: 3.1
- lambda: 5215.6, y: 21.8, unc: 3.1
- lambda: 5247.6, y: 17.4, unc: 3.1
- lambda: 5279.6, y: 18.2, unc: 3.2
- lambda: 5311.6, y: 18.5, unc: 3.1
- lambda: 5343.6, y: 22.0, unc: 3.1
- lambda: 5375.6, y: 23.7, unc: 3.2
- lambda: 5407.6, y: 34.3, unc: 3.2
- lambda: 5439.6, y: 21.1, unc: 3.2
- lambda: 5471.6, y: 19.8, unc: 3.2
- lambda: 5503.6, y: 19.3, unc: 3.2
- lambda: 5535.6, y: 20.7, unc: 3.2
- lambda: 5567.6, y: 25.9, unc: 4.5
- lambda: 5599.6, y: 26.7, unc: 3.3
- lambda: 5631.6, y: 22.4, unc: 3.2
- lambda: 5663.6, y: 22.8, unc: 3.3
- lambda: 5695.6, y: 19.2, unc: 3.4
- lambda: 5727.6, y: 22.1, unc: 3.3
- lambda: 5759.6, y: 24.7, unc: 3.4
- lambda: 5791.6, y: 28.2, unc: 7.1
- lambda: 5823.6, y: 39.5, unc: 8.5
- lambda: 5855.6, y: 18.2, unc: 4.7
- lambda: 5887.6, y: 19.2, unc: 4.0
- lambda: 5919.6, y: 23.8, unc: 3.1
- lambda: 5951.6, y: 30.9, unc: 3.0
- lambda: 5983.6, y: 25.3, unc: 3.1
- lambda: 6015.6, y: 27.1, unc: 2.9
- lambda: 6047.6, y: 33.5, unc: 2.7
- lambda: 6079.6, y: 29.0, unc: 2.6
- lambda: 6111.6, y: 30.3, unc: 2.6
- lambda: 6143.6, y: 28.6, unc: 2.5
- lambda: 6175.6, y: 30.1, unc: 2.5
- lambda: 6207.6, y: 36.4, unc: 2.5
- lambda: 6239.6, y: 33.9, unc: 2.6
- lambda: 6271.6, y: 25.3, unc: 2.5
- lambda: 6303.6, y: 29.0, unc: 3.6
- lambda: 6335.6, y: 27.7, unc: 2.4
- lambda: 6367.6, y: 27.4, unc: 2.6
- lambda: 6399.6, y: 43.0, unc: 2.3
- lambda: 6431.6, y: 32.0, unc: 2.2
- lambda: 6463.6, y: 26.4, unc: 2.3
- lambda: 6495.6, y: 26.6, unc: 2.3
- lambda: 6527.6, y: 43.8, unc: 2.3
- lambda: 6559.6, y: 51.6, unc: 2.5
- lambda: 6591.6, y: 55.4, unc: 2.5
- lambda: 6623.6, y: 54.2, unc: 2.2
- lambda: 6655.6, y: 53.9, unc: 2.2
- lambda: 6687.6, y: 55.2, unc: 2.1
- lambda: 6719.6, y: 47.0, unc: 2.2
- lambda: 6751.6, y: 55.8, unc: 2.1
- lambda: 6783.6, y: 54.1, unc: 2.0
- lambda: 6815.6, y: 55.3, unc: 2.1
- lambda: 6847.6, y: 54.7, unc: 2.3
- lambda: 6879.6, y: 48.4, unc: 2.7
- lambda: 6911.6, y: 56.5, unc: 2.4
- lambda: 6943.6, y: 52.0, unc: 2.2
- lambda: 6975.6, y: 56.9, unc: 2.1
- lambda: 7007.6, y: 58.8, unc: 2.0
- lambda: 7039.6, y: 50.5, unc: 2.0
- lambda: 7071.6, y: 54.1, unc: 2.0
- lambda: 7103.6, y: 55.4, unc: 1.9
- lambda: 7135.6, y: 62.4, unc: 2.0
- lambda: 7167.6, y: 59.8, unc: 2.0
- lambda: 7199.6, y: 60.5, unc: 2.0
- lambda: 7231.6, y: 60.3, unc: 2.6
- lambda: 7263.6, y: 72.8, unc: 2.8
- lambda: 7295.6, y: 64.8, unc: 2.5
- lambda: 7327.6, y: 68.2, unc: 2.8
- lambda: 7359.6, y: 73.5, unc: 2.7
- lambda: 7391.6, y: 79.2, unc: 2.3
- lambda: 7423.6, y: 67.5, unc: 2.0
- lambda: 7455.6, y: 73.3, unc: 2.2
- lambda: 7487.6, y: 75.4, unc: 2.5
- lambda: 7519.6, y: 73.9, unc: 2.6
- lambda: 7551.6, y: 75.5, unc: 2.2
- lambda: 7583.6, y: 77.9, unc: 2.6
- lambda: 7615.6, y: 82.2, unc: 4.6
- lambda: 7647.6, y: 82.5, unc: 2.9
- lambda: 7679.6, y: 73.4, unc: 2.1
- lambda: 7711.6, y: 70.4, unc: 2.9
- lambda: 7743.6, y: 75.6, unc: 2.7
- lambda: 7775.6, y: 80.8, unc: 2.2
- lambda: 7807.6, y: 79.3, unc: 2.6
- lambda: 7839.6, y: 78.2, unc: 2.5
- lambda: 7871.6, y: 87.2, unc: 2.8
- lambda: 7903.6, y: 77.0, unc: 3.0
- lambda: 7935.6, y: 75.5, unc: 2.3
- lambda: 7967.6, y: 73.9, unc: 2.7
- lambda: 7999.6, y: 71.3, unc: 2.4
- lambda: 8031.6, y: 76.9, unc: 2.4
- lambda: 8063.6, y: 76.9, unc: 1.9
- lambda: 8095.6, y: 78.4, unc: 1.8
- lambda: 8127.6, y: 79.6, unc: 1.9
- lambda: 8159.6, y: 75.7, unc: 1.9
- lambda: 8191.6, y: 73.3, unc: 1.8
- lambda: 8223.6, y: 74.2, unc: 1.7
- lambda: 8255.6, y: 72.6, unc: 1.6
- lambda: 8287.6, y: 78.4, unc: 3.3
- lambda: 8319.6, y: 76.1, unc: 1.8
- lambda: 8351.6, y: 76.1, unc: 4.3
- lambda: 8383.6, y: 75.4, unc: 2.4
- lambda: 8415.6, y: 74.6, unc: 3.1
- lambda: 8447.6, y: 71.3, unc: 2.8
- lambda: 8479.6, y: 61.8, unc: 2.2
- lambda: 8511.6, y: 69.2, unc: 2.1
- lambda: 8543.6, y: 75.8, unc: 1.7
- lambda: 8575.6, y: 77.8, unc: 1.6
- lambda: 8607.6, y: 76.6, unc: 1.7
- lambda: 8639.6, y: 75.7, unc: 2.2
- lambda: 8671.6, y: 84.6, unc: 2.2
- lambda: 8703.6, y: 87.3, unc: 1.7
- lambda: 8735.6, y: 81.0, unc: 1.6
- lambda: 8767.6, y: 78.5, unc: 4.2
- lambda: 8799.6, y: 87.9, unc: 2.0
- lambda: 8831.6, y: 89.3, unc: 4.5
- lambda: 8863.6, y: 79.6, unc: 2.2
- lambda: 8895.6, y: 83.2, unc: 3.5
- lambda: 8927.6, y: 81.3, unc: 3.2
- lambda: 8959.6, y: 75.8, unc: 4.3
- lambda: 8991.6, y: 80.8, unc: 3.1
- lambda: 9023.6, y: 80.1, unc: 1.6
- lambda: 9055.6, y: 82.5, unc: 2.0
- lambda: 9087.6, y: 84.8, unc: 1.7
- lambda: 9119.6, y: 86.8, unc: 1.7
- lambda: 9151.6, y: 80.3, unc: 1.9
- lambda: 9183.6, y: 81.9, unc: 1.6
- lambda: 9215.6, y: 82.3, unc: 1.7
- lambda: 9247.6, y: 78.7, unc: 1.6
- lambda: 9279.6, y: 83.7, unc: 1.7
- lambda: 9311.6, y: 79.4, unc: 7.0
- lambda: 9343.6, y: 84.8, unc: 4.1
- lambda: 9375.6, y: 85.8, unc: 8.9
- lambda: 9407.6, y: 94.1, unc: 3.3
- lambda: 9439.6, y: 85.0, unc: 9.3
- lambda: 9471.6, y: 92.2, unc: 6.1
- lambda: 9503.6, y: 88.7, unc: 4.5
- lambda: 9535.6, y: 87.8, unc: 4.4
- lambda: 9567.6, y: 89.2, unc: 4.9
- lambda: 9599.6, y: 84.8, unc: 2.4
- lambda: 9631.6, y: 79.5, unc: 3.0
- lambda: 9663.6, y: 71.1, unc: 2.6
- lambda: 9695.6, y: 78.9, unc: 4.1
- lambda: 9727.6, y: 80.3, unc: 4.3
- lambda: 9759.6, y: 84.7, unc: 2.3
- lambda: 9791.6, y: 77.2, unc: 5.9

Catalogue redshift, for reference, 0.64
